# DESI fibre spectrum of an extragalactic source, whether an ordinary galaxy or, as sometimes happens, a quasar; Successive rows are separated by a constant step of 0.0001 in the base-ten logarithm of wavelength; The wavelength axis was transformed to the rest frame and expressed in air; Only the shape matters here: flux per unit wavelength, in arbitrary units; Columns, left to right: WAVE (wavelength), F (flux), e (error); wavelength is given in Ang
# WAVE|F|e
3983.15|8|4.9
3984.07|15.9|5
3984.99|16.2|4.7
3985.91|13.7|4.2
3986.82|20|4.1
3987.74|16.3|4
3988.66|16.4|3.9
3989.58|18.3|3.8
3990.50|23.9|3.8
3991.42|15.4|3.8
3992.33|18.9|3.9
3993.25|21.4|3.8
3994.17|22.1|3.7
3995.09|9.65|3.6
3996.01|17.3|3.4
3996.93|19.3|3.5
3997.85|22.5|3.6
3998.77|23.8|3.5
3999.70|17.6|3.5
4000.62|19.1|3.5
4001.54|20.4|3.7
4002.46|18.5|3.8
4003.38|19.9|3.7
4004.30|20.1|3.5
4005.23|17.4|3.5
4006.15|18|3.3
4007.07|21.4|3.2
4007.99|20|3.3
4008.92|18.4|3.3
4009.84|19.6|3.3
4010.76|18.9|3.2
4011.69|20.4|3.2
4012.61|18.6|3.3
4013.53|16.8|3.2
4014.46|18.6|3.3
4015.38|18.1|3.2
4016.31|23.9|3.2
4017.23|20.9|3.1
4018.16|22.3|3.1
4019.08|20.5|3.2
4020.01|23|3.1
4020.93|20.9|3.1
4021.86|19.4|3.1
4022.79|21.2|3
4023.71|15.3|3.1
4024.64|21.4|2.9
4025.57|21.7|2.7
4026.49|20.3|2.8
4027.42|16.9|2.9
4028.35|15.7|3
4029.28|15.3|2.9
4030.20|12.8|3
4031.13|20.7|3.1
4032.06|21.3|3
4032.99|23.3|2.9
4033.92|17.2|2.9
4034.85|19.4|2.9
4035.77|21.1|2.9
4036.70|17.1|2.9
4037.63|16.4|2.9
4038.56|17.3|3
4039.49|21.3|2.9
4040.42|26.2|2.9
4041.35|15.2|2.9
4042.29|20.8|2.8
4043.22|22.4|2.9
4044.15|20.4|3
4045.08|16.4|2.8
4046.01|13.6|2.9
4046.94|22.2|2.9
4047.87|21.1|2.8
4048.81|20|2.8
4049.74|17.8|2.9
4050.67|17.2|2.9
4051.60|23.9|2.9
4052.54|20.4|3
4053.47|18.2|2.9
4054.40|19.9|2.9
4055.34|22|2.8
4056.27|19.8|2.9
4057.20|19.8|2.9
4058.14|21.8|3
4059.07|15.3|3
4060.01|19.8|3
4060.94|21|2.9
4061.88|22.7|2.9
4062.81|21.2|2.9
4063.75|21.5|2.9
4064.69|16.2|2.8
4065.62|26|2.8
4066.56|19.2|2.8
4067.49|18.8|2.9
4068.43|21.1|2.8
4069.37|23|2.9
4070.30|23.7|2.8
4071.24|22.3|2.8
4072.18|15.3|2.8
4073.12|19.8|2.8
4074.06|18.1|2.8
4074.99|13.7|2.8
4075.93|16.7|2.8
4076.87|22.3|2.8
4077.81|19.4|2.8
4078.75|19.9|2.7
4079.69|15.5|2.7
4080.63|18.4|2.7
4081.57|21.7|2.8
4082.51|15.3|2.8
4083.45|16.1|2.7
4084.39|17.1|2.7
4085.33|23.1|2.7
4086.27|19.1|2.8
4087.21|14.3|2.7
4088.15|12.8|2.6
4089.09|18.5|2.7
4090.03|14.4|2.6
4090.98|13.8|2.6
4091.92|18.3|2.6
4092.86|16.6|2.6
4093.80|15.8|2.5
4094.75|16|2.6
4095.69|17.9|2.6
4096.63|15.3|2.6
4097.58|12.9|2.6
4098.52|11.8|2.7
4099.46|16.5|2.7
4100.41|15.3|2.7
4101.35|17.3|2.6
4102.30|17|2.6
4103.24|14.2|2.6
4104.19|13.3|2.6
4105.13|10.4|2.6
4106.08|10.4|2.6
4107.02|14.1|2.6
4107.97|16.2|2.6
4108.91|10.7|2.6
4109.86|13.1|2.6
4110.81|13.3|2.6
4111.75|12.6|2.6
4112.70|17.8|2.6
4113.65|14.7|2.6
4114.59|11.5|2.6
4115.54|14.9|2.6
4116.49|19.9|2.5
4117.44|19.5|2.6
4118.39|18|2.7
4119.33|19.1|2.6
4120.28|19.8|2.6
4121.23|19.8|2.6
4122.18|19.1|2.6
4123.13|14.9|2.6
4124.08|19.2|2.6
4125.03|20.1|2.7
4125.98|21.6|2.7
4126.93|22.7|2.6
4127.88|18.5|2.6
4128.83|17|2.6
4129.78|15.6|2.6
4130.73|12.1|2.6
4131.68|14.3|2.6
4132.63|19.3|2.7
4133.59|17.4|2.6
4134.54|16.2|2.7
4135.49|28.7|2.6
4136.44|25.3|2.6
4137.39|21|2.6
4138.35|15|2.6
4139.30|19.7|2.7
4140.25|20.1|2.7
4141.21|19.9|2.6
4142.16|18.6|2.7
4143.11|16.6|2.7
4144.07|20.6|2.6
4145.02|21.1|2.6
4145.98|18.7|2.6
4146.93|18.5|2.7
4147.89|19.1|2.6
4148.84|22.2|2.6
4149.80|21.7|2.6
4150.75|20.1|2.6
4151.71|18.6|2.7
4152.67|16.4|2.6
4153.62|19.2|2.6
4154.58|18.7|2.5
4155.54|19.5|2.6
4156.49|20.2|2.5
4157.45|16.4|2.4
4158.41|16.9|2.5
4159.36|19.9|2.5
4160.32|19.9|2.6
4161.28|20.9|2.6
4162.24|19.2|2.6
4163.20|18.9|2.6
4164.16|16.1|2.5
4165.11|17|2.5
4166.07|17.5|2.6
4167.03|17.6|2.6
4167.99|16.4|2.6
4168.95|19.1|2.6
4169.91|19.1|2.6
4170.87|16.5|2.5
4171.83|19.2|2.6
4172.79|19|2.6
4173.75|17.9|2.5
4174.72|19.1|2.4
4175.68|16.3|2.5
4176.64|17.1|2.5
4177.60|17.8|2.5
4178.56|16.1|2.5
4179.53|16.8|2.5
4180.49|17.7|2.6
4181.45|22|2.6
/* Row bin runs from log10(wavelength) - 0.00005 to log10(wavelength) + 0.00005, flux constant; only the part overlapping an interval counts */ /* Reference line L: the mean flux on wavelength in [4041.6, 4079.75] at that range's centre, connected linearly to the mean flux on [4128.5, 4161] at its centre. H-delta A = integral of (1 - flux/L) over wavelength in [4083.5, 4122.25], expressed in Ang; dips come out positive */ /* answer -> 7.3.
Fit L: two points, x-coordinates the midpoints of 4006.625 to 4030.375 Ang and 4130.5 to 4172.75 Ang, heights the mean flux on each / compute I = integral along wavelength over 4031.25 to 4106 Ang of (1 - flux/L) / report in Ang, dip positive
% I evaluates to 3.1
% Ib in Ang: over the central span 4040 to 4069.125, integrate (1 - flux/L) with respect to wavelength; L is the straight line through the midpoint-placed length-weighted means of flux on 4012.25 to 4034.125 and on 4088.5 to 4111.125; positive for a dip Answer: -4.32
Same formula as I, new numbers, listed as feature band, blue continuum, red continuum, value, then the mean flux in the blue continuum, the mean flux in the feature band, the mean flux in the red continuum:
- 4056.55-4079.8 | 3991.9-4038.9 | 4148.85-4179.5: -1.1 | 19.3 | 19.8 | 18.4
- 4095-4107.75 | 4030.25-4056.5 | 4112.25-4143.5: 3.0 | 19.6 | 14.4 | 18.4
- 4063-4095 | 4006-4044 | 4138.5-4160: 1.6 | 19.5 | 18.4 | 19.2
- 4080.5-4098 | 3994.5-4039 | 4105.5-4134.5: 0.7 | 19.2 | 16.7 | 16.5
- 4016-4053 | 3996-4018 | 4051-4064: 0.9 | 19.6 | 19.6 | 20.5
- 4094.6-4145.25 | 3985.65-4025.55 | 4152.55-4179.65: 4.0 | 19.3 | 17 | 18.1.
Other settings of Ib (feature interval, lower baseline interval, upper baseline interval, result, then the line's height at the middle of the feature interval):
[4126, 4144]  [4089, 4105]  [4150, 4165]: -1.43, 17.5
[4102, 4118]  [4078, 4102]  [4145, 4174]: 2.68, 17.2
